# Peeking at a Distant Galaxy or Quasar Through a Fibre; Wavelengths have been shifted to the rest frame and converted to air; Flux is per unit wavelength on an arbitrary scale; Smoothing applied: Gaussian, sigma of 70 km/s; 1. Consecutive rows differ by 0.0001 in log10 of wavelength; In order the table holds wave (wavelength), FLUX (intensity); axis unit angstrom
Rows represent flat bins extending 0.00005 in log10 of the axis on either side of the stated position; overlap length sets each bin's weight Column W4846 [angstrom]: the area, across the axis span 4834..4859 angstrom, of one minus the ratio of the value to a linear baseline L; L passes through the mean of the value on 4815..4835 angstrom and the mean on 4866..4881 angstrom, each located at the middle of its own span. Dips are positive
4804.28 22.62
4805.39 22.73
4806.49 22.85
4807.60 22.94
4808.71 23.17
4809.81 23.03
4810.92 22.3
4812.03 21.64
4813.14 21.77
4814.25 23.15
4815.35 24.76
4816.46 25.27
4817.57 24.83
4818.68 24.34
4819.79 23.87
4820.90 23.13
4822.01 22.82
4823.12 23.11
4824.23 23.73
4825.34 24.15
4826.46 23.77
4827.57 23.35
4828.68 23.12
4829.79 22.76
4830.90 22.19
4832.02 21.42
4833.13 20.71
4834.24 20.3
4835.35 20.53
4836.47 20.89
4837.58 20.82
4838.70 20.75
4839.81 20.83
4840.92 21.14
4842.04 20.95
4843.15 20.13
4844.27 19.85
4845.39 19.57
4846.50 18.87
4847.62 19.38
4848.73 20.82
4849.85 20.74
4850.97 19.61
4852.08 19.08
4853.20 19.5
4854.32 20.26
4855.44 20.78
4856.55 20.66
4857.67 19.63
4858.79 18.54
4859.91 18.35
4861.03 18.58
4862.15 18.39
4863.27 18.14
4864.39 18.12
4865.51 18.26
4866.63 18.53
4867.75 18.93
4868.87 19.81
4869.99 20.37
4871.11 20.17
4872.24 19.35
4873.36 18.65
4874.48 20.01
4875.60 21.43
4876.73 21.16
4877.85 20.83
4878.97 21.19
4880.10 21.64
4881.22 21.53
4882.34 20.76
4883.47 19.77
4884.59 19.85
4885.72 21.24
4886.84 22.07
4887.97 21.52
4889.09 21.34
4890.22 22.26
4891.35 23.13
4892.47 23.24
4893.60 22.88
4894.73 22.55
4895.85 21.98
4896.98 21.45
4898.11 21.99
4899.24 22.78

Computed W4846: 1.9 angstrom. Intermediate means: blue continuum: 23.2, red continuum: 20.2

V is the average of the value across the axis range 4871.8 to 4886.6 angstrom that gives 20.6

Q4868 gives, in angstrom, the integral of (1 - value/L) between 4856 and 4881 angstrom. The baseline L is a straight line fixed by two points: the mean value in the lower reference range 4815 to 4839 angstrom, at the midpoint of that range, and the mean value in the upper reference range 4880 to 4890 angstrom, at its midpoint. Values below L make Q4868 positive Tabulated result 2.3 angstrom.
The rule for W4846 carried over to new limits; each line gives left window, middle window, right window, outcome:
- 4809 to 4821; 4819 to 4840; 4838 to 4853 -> -0.4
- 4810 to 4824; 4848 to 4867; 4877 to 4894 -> 2.6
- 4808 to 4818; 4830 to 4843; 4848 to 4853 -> 0.2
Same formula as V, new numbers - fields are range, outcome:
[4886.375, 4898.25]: 22.2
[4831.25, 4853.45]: 20.3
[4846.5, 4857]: 20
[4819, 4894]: 20.8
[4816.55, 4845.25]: 22.1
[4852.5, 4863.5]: 19.3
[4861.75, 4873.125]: 19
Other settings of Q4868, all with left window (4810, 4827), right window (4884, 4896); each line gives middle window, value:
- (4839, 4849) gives 1.2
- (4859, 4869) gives 1.8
